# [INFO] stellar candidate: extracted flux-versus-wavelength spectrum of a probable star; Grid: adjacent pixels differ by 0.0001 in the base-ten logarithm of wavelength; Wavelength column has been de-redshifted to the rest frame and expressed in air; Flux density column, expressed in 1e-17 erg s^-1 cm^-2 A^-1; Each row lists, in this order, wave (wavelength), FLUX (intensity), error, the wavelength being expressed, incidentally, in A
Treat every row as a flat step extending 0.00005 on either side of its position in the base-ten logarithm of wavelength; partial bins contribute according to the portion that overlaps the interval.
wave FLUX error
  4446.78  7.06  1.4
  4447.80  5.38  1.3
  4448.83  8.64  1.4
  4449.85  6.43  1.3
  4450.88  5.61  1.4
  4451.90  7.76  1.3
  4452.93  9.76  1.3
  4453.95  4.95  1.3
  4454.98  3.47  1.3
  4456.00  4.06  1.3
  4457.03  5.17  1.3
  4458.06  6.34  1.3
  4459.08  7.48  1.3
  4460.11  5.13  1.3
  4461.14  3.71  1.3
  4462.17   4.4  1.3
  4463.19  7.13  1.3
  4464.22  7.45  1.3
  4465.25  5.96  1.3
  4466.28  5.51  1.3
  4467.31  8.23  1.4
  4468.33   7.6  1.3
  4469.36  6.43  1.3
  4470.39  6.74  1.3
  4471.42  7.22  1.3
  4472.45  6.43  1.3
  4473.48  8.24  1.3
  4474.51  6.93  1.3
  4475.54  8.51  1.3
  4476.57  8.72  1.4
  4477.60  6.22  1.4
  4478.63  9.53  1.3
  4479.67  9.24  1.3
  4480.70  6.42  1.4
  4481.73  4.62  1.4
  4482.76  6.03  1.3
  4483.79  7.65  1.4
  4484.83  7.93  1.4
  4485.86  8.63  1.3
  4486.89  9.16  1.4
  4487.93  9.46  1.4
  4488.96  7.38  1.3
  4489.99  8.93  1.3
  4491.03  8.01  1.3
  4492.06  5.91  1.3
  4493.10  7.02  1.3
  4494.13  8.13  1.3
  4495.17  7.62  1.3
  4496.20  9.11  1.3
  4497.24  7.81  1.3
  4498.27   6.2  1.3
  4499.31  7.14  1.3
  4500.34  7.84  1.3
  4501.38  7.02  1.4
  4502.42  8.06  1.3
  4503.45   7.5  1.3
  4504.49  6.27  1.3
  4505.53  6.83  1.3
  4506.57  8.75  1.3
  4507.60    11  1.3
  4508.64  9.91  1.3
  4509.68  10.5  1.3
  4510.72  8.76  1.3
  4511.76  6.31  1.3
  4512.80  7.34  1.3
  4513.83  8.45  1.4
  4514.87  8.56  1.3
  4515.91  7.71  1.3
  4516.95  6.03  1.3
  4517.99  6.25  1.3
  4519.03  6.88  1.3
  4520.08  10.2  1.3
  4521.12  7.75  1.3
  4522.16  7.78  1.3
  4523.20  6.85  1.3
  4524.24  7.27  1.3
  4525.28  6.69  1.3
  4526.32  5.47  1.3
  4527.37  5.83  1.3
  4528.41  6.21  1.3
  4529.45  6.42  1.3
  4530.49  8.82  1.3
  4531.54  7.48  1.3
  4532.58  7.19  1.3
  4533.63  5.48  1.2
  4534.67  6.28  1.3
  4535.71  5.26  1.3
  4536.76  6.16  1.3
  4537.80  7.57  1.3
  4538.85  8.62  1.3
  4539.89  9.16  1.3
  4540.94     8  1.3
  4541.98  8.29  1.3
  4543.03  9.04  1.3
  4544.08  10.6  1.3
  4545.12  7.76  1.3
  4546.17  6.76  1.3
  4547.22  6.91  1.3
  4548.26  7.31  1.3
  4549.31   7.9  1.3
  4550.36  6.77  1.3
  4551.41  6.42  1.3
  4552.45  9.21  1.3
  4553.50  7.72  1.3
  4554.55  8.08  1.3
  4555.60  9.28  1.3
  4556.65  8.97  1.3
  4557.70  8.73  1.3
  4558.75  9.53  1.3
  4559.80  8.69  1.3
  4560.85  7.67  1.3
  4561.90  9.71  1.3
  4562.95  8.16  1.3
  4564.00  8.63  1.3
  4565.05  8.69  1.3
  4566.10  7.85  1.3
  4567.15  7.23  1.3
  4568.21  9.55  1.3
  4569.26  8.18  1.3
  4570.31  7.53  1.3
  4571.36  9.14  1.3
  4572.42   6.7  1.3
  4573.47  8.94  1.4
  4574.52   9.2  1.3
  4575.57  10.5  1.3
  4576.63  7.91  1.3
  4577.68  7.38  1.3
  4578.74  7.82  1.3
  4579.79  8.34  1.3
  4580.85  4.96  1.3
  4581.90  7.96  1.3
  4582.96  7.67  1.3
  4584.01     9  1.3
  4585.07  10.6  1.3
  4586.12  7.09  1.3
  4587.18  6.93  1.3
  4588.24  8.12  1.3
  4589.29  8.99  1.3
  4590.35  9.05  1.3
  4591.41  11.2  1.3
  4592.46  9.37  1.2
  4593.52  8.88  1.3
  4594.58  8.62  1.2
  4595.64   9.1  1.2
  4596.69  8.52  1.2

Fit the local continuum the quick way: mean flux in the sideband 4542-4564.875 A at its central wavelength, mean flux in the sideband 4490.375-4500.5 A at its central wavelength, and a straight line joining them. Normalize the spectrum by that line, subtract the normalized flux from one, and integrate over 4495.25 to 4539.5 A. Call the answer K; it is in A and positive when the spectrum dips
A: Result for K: 1.72 A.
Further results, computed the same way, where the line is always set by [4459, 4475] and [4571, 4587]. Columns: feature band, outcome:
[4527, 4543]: 0.7 A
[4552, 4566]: -1.4 A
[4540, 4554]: -0.4 A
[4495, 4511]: -2.5 A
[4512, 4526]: -0.4 A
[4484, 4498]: -2.4 A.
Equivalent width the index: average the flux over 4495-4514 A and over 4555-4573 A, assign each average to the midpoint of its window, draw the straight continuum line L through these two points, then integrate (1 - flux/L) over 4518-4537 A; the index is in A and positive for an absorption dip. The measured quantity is 3.0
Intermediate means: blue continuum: 8.03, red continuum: 8.48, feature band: 6.88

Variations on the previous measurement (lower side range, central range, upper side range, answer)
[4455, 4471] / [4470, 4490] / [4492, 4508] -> -2.7 A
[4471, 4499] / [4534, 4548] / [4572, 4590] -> 0.4 A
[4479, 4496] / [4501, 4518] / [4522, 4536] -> -2.1 A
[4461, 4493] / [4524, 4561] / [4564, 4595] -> 1.8 A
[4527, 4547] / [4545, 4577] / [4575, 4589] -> -2.1 A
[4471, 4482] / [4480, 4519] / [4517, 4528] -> -2.4 A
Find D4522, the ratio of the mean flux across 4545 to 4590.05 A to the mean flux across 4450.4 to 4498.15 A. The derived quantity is 1.16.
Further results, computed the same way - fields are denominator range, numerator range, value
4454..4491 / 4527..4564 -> 1.13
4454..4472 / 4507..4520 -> 1.37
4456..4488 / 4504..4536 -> 1.07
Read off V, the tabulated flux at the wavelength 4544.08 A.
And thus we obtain 10.6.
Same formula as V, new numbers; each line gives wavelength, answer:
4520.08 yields 10.2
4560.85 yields 7.67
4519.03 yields 6.88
